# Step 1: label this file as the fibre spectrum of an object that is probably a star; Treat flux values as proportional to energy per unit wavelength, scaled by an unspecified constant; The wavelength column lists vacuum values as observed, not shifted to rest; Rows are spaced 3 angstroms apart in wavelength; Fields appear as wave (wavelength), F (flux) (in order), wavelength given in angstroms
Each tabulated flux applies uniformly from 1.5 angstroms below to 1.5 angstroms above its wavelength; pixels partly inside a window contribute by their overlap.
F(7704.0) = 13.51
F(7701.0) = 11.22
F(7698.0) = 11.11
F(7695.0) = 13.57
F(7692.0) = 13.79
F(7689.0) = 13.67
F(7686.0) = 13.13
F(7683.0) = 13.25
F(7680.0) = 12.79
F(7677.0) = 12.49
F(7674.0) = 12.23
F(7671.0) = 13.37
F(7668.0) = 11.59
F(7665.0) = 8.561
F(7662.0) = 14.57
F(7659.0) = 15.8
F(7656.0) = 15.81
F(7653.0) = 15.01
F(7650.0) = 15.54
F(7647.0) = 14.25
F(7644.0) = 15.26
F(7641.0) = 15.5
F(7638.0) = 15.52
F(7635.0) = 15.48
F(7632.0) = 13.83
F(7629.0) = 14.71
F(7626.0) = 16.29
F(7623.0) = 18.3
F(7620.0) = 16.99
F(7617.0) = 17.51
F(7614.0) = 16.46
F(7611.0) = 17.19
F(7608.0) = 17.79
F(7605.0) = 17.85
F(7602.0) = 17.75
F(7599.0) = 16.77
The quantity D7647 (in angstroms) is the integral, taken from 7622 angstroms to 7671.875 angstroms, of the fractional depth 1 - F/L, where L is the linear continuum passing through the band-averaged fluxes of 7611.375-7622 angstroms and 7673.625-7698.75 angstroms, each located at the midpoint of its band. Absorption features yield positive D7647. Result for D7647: 2.16 angstroms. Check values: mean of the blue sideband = 17.1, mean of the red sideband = 13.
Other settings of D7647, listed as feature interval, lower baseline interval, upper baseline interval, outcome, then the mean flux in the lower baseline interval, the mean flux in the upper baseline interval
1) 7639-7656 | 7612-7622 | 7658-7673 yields -1.1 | 17.1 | 12.7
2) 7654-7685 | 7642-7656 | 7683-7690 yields 2.4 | 15.1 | 13.3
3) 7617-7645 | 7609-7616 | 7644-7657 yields 0.4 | 16.9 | 15.1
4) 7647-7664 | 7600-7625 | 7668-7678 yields -1.3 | 17.4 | 12.5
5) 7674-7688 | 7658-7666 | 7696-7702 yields -0.8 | 13.1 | 11.4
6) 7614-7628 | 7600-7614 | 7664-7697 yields -0.4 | 17.5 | 12.6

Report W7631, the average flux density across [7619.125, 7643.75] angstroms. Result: 15.8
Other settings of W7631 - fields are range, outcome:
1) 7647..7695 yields 13.5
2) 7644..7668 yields 14.1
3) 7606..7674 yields 15.2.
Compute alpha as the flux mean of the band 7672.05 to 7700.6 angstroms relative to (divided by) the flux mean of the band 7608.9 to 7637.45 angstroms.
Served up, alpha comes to 0.79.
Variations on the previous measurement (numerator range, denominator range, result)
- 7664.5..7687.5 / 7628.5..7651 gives 0.82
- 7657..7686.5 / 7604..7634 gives 0.77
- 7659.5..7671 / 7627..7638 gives 0.82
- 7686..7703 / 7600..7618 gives 0.73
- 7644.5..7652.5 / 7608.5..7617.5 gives 0.88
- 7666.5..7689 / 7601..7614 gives 0.73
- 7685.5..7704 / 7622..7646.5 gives 0.83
